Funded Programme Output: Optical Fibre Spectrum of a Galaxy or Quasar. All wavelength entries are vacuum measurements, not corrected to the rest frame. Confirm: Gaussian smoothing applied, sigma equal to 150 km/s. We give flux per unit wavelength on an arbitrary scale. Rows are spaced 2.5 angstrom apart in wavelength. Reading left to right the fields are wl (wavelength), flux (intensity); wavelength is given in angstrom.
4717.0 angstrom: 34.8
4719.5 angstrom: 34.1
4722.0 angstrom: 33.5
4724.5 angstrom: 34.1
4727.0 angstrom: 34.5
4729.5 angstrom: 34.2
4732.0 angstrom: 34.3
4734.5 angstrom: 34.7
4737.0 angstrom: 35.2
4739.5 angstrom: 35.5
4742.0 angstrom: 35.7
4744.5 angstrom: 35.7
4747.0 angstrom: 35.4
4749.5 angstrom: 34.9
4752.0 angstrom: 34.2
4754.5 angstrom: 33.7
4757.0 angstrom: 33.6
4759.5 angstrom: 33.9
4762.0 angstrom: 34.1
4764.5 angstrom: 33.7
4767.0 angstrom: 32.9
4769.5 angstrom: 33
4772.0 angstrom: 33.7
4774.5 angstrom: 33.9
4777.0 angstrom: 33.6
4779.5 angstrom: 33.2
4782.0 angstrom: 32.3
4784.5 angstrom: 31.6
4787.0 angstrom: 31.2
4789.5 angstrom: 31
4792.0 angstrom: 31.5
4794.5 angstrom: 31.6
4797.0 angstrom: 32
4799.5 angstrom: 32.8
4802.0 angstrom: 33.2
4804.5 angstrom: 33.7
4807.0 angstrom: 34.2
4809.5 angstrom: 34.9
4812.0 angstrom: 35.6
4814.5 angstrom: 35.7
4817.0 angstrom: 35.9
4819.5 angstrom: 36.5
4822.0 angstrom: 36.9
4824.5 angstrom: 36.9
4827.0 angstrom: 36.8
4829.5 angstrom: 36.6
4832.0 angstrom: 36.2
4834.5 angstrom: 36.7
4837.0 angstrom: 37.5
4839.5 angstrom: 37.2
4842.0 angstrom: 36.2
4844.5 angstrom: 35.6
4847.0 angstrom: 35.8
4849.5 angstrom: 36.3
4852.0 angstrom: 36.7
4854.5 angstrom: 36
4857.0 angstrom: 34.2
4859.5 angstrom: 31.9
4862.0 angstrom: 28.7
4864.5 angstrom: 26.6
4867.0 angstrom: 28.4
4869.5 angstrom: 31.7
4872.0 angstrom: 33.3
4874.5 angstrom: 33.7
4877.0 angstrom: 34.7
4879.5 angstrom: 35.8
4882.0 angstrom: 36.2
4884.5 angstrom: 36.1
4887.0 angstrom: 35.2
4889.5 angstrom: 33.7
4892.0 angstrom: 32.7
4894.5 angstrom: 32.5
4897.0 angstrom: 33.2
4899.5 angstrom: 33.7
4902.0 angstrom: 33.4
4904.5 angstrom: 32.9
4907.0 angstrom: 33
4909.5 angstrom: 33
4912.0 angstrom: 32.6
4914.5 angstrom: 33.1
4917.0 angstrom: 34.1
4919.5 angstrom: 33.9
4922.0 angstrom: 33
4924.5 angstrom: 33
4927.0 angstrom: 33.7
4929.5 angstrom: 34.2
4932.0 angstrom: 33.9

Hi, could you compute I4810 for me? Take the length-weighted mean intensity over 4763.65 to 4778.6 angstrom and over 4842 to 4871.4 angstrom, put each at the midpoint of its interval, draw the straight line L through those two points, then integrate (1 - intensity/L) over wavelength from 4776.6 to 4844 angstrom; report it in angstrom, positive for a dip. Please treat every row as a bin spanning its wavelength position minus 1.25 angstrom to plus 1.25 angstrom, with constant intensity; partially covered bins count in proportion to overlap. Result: -2.6 angstrom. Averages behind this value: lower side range 33.5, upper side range 33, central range 34.5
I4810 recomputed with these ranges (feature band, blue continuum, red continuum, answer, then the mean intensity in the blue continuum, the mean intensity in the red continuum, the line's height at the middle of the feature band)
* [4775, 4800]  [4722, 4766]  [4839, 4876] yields 1.45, 34.5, 33.4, 34.1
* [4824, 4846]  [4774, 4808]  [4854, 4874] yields -3.36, 32.5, 31.3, 31.8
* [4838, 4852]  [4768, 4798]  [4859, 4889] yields -1.57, 32.4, 32.7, 32.6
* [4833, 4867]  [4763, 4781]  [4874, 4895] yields -0.12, 33.4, 34.6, 34.2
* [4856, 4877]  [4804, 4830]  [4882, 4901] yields 2.05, 35.8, 34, 34.6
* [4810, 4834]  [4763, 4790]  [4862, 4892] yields -2.49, 32.8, 33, 32.9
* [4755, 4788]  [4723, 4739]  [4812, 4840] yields 2.08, 34.5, 36.6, 35.4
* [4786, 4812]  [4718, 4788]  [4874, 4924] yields 0.88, 34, 33.8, 33.9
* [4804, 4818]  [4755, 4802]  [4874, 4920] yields -0.83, 32.8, 33.9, 33.1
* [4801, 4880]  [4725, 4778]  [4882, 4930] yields -1.84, 34.3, 33.6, 33.9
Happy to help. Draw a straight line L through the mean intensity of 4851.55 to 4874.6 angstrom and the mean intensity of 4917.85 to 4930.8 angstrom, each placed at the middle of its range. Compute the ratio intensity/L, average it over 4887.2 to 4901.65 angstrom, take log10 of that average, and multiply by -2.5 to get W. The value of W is -0.02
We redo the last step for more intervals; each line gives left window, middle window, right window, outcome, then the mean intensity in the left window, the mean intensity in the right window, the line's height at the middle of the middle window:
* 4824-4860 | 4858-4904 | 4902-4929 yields 0.055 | 36.1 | 33.3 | 34.6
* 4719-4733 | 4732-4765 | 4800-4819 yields -0.012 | 34.1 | 34.7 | 34.3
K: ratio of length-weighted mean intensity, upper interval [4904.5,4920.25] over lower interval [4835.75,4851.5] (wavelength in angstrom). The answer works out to 0.9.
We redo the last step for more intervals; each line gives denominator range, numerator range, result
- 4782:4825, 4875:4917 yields 1.00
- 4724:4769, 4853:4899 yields 0.96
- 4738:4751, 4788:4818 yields 0.95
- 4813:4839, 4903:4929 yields 0.91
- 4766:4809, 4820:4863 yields 1.09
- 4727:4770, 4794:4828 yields 1.01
